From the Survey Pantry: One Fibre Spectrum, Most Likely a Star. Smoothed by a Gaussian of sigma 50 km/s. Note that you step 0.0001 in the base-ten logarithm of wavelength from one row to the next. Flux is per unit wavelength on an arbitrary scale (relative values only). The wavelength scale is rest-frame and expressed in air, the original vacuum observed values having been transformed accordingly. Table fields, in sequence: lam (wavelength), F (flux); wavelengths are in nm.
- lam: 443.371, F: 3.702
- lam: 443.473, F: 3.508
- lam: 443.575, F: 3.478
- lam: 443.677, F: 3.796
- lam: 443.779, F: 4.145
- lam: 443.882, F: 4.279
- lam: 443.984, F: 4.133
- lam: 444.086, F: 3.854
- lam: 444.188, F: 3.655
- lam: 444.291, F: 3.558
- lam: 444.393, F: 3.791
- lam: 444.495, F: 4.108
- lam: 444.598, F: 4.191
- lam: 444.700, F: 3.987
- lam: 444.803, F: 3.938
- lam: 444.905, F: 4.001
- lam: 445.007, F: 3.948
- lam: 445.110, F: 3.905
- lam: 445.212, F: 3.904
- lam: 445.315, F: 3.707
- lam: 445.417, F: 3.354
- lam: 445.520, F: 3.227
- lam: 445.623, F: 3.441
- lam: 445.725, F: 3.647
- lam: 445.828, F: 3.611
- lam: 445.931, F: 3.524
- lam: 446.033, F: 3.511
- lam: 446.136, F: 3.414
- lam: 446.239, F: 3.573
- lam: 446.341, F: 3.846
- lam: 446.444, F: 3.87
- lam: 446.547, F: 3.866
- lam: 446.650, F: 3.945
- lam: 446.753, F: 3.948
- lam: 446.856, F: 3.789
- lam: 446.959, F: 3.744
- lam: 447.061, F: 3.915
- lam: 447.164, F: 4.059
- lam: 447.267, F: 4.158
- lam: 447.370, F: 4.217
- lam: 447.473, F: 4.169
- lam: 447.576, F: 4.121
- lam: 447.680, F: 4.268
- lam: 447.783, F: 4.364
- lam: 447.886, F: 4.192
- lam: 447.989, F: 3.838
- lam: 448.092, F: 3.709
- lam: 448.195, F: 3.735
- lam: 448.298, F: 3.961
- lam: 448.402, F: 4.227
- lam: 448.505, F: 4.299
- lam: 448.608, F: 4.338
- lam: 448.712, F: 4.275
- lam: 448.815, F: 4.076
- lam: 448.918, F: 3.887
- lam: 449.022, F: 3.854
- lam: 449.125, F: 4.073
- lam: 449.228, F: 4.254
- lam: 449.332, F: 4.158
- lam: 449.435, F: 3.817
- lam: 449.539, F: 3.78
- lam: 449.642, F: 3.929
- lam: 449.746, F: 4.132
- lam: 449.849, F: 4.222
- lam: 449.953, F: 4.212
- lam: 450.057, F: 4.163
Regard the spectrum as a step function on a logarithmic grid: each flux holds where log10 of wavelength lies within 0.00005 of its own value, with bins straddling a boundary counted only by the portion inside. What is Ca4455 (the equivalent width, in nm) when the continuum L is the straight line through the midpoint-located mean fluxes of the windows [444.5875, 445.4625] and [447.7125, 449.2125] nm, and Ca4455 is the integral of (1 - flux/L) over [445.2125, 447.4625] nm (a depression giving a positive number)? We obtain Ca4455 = 0.12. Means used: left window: 3.87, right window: 4.07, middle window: 3.74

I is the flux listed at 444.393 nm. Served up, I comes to 3.791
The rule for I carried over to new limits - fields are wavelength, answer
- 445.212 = 3.904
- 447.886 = 4.192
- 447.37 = 4.217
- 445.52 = 3.227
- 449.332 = 4.158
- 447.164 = 4.059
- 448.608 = 4.338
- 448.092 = 3.709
